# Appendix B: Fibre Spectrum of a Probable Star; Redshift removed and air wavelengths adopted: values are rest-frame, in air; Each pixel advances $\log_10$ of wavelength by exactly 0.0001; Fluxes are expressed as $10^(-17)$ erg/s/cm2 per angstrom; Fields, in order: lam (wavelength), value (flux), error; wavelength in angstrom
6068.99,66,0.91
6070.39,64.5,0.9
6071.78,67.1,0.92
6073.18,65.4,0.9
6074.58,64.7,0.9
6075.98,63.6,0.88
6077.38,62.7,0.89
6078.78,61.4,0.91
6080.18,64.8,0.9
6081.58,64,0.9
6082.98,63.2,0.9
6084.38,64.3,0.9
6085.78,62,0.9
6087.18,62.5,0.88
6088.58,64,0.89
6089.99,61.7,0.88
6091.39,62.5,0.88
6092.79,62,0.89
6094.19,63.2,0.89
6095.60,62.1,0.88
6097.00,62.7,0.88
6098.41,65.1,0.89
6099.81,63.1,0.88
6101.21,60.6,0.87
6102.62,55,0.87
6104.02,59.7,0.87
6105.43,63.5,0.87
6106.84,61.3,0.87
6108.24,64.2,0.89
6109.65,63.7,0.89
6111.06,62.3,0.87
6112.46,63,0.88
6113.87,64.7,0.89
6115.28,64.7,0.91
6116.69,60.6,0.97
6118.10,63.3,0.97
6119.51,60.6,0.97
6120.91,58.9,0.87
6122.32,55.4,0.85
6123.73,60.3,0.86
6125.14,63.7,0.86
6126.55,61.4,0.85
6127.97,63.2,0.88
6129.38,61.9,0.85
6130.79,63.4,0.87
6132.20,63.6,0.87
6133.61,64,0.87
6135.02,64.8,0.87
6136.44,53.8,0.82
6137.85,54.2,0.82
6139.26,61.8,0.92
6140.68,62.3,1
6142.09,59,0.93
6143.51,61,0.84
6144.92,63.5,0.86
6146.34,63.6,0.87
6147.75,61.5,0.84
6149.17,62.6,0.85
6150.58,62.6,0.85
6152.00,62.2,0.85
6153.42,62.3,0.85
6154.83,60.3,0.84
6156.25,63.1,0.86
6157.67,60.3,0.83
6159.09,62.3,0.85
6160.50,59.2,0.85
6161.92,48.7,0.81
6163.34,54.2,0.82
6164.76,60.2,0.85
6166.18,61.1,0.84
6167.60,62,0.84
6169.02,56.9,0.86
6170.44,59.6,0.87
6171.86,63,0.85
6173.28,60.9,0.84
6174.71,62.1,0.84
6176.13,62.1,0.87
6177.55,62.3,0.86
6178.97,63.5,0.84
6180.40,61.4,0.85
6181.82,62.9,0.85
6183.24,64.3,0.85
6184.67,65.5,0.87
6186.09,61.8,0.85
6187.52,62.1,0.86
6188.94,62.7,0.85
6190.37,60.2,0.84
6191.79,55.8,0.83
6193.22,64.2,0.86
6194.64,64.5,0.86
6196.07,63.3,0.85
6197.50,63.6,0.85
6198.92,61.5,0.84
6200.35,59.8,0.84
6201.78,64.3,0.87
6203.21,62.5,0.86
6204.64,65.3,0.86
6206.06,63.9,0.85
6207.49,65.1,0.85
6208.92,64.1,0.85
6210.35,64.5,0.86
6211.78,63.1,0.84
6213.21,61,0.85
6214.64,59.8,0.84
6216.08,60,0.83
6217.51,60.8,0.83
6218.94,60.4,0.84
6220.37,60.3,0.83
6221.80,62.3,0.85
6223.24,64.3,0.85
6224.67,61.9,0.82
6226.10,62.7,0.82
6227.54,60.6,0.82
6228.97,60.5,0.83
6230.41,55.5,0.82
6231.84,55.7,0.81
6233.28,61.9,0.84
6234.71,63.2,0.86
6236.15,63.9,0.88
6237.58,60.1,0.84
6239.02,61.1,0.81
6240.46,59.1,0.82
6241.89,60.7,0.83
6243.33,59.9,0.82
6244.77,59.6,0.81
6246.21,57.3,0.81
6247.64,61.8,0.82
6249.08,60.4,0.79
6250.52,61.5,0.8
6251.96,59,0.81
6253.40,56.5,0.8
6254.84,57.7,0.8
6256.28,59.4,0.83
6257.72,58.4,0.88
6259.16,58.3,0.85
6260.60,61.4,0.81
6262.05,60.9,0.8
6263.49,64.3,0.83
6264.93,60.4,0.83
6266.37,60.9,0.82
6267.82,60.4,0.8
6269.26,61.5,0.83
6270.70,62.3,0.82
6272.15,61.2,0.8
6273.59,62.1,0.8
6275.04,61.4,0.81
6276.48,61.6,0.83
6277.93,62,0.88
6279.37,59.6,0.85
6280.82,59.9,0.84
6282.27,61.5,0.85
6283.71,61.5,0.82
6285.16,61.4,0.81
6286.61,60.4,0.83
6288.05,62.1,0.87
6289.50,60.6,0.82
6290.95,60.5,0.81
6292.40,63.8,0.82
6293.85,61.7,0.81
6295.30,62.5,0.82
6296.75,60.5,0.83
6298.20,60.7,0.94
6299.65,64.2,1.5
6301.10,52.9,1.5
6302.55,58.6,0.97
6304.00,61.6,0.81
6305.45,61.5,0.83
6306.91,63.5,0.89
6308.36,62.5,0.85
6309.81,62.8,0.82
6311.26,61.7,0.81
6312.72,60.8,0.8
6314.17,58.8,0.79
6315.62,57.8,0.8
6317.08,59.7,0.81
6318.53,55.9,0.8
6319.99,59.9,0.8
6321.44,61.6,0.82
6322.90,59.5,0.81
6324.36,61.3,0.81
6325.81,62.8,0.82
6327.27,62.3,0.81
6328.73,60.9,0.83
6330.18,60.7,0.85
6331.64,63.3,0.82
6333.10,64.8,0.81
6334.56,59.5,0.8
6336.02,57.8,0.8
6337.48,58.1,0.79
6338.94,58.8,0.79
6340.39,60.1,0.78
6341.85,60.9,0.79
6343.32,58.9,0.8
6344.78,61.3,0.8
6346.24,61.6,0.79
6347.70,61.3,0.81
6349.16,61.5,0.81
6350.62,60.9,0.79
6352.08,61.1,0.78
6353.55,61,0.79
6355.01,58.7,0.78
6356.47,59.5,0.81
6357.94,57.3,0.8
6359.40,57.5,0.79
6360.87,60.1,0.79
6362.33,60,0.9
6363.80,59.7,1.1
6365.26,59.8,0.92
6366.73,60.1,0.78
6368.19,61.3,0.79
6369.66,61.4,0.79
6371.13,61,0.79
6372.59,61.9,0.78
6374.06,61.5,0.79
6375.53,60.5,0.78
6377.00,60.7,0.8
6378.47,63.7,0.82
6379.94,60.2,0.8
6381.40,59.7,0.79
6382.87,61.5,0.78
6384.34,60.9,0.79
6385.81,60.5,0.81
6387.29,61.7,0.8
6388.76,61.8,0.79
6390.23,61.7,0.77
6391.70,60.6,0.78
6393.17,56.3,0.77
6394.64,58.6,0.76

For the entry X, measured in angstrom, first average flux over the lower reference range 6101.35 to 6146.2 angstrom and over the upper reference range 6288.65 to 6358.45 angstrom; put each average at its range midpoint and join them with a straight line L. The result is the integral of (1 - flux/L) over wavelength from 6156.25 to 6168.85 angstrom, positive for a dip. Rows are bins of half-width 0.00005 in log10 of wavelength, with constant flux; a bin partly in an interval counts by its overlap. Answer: 0.5 angstrom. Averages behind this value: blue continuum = 61.4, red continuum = 60.6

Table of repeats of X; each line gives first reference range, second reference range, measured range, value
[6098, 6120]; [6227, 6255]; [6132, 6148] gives 0.2 angstrom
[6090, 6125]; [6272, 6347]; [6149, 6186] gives 0.3 angstrom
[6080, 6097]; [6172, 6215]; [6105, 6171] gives 1.8 angstrom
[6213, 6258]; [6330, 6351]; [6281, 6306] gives -0.2 angstrom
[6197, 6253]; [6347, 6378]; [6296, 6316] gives 0.0 angstrom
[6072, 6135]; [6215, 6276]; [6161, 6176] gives 0.6 angstrom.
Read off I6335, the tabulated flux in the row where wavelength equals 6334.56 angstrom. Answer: 59.5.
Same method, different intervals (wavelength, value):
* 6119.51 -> 60.6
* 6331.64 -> 63.3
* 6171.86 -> 63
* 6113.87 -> 64.7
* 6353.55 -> 61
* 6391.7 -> 60.6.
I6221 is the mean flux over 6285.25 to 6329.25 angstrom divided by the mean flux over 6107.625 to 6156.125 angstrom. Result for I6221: 0.98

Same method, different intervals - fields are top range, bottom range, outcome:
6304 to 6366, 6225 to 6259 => 1.01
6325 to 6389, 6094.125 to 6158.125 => 0.98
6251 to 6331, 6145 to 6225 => 0.98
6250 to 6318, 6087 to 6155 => 0.98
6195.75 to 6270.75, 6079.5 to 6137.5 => 0.98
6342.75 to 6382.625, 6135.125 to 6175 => 1.00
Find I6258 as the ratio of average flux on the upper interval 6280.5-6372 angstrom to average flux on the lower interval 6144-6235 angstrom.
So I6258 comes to 0.98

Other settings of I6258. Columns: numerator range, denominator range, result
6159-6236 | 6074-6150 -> 0.99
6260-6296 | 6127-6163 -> 1.01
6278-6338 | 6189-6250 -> 0.99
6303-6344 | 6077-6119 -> 0.97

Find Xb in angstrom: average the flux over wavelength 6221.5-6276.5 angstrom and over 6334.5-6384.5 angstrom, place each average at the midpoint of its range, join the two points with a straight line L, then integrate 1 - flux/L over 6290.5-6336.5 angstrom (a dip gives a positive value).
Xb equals -0.3 angstrom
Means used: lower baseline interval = 60.5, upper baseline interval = 60.3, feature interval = 60.8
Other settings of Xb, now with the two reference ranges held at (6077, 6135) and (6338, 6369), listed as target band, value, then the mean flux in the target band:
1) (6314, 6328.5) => 0.1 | 60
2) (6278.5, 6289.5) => 0.0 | 60.9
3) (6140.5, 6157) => 0.0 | 62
